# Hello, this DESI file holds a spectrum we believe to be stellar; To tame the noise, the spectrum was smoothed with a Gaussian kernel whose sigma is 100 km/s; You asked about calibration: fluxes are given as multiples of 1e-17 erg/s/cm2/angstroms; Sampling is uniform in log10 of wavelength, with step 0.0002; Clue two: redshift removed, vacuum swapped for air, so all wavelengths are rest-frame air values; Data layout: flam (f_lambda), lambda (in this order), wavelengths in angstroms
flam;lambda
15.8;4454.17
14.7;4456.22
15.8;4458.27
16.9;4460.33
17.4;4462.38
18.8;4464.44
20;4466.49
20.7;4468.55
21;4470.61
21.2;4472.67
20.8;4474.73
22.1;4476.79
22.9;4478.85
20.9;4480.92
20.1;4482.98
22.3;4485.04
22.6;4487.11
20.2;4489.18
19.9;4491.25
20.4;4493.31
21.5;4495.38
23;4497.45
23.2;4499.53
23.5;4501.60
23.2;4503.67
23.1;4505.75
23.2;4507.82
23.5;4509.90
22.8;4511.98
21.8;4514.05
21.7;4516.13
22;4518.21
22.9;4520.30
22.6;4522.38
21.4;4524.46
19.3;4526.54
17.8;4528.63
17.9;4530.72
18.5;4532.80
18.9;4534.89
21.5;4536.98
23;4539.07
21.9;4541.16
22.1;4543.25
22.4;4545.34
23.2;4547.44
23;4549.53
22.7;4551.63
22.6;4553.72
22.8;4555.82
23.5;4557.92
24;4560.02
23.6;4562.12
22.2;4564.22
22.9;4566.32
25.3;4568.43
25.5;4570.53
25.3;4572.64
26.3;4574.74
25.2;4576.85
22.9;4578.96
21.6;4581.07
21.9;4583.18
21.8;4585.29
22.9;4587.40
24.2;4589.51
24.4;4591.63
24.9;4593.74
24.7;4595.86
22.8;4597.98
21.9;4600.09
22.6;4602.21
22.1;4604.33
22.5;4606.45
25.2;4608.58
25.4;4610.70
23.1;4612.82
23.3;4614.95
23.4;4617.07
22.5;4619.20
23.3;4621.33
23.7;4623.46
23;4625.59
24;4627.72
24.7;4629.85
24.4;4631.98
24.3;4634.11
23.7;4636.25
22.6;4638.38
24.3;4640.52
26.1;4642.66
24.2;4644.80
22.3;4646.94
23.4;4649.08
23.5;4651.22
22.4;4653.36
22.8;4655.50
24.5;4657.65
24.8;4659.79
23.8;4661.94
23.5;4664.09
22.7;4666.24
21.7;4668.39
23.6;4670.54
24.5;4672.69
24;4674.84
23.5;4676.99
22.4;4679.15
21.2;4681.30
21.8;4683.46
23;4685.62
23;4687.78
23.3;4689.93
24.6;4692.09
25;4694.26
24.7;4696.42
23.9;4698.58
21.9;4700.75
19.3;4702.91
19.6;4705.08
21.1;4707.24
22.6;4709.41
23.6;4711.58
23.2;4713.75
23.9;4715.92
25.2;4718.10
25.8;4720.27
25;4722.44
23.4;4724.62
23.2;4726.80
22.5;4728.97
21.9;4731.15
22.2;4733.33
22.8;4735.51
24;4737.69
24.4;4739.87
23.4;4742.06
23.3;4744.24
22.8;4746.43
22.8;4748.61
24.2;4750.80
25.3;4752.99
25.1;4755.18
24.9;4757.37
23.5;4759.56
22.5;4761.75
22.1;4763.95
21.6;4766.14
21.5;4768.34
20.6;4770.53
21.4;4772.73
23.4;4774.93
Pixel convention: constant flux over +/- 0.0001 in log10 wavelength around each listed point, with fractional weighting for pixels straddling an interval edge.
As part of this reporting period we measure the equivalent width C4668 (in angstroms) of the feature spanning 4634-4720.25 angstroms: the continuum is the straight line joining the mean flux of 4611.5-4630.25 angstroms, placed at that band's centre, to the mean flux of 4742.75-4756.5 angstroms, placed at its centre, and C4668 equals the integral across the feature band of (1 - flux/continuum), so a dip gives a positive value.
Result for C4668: 1.4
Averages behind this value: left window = 23.4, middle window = 23.3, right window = 23.9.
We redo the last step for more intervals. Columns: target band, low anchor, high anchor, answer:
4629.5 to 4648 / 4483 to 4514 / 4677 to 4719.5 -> -1.1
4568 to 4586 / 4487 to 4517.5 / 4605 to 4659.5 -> -0.7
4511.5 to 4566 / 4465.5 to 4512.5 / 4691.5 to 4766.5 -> 0.9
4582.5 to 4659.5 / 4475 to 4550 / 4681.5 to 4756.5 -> -3.6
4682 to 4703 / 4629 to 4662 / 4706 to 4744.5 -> 0.4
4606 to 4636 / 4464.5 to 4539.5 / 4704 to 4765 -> -1.9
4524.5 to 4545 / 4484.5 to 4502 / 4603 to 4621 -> 1.9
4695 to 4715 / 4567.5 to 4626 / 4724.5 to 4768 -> 0.9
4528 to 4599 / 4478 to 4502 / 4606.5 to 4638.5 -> 0.1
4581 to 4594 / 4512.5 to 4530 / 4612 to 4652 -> -0.2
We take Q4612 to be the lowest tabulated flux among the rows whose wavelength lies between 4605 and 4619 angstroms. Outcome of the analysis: 22.5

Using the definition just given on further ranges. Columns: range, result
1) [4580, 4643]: 21.6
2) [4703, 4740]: 19.6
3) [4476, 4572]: 17.8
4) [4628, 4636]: 24.3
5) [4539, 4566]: 21.9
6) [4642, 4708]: 19.3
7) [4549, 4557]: 22.6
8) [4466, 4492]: 19.9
